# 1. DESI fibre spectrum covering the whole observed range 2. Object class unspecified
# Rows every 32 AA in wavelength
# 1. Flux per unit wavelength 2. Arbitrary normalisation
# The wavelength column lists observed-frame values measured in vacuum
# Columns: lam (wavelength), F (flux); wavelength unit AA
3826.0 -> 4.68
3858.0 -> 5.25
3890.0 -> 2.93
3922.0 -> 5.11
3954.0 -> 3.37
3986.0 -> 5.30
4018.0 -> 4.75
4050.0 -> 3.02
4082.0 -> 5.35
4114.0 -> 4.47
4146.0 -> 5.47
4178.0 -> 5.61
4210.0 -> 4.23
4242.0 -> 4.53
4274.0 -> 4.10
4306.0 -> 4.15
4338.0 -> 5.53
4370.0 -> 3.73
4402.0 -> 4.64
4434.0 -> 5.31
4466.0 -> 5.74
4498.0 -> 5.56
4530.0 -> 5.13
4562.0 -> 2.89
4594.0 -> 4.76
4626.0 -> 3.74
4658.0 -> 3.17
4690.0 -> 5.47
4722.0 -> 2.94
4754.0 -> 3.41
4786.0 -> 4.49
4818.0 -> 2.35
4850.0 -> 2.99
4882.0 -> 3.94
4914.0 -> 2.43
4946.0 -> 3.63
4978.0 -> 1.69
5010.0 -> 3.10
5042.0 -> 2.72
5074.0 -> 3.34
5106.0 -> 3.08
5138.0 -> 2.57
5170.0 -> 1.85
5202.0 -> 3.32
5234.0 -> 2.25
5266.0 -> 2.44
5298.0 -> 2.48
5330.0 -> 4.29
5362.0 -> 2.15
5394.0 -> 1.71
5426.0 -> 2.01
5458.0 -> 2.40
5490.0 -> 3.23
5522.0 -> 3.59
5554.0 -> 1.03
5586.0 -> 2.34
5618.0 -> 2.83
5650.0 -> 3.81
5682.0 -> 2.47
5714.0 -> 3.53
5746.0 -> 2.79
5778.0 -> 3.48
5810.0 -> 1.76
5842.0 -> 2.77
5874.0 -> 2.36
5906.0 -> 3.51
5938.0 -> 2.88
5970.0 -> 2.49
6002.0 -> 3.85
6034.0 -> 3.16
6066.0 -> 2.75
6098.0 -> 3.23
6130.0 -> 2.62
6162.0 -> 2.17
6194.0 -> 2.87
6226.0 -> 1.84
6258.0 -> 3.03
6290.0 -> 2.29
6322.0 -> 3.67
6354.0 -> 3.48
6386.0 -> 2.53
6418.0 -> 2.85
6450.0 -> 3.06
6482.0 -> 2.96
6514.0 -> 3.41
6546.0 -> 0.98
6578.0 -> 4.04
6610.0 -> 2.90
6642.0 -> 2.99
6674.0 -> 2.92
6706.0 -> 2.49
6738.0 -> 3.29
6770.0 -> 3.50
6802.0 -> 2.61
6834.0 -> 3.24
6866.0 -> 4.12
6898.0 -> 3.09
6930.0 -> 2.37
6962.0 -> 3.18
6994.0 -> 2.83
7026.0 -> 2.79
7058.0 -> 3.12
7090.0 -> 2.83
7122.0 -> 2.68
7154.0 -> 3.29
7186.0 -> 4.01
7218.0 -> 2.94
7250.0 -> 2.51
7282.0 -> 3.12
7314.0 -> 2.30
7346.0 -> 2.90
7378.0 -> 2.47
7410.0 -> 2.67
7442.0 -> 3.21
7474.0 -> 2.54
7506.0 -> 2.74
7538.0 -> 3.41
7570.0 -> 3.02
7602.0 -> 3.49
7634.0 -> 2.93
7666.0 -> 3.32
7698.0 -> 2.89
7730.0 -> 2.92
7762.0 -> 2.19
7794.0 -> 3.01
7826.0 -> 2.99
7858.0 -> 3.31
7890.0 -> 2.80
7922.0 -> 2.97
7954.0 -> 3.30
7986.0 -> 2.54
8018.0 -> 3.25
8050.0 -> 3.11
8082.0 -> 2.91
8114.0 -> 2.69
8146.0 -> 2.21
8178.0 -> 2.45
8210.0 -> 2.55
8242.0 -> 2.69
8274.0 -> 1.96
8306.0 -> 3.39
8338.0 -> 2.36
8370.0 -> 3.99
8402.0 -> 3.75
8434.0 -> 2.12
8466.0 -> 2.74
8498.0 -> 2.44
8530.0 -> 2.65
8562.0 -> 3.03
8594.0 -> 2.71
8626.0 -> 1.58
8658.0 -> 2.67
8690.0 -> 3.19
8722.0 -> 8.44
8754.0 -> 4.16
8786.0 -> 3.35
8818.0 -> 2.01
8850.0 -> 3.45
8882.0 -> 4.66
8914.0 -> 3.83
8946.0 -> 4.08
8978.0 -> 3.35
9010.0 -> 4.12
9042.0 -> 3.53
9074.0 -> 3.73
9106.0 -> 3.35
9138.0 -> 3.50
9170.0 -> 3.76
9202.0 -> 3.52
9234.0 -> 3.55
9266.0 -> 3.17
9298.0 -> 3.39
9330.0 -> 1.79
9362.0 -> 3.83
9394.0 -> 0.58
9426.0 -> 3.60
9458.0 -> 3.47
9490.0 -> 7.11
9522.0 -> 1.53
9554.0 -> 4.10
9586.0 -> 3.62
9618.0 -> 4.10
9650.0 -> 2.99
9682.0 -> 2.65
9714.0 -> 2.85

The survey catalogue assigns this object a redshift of 1.34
